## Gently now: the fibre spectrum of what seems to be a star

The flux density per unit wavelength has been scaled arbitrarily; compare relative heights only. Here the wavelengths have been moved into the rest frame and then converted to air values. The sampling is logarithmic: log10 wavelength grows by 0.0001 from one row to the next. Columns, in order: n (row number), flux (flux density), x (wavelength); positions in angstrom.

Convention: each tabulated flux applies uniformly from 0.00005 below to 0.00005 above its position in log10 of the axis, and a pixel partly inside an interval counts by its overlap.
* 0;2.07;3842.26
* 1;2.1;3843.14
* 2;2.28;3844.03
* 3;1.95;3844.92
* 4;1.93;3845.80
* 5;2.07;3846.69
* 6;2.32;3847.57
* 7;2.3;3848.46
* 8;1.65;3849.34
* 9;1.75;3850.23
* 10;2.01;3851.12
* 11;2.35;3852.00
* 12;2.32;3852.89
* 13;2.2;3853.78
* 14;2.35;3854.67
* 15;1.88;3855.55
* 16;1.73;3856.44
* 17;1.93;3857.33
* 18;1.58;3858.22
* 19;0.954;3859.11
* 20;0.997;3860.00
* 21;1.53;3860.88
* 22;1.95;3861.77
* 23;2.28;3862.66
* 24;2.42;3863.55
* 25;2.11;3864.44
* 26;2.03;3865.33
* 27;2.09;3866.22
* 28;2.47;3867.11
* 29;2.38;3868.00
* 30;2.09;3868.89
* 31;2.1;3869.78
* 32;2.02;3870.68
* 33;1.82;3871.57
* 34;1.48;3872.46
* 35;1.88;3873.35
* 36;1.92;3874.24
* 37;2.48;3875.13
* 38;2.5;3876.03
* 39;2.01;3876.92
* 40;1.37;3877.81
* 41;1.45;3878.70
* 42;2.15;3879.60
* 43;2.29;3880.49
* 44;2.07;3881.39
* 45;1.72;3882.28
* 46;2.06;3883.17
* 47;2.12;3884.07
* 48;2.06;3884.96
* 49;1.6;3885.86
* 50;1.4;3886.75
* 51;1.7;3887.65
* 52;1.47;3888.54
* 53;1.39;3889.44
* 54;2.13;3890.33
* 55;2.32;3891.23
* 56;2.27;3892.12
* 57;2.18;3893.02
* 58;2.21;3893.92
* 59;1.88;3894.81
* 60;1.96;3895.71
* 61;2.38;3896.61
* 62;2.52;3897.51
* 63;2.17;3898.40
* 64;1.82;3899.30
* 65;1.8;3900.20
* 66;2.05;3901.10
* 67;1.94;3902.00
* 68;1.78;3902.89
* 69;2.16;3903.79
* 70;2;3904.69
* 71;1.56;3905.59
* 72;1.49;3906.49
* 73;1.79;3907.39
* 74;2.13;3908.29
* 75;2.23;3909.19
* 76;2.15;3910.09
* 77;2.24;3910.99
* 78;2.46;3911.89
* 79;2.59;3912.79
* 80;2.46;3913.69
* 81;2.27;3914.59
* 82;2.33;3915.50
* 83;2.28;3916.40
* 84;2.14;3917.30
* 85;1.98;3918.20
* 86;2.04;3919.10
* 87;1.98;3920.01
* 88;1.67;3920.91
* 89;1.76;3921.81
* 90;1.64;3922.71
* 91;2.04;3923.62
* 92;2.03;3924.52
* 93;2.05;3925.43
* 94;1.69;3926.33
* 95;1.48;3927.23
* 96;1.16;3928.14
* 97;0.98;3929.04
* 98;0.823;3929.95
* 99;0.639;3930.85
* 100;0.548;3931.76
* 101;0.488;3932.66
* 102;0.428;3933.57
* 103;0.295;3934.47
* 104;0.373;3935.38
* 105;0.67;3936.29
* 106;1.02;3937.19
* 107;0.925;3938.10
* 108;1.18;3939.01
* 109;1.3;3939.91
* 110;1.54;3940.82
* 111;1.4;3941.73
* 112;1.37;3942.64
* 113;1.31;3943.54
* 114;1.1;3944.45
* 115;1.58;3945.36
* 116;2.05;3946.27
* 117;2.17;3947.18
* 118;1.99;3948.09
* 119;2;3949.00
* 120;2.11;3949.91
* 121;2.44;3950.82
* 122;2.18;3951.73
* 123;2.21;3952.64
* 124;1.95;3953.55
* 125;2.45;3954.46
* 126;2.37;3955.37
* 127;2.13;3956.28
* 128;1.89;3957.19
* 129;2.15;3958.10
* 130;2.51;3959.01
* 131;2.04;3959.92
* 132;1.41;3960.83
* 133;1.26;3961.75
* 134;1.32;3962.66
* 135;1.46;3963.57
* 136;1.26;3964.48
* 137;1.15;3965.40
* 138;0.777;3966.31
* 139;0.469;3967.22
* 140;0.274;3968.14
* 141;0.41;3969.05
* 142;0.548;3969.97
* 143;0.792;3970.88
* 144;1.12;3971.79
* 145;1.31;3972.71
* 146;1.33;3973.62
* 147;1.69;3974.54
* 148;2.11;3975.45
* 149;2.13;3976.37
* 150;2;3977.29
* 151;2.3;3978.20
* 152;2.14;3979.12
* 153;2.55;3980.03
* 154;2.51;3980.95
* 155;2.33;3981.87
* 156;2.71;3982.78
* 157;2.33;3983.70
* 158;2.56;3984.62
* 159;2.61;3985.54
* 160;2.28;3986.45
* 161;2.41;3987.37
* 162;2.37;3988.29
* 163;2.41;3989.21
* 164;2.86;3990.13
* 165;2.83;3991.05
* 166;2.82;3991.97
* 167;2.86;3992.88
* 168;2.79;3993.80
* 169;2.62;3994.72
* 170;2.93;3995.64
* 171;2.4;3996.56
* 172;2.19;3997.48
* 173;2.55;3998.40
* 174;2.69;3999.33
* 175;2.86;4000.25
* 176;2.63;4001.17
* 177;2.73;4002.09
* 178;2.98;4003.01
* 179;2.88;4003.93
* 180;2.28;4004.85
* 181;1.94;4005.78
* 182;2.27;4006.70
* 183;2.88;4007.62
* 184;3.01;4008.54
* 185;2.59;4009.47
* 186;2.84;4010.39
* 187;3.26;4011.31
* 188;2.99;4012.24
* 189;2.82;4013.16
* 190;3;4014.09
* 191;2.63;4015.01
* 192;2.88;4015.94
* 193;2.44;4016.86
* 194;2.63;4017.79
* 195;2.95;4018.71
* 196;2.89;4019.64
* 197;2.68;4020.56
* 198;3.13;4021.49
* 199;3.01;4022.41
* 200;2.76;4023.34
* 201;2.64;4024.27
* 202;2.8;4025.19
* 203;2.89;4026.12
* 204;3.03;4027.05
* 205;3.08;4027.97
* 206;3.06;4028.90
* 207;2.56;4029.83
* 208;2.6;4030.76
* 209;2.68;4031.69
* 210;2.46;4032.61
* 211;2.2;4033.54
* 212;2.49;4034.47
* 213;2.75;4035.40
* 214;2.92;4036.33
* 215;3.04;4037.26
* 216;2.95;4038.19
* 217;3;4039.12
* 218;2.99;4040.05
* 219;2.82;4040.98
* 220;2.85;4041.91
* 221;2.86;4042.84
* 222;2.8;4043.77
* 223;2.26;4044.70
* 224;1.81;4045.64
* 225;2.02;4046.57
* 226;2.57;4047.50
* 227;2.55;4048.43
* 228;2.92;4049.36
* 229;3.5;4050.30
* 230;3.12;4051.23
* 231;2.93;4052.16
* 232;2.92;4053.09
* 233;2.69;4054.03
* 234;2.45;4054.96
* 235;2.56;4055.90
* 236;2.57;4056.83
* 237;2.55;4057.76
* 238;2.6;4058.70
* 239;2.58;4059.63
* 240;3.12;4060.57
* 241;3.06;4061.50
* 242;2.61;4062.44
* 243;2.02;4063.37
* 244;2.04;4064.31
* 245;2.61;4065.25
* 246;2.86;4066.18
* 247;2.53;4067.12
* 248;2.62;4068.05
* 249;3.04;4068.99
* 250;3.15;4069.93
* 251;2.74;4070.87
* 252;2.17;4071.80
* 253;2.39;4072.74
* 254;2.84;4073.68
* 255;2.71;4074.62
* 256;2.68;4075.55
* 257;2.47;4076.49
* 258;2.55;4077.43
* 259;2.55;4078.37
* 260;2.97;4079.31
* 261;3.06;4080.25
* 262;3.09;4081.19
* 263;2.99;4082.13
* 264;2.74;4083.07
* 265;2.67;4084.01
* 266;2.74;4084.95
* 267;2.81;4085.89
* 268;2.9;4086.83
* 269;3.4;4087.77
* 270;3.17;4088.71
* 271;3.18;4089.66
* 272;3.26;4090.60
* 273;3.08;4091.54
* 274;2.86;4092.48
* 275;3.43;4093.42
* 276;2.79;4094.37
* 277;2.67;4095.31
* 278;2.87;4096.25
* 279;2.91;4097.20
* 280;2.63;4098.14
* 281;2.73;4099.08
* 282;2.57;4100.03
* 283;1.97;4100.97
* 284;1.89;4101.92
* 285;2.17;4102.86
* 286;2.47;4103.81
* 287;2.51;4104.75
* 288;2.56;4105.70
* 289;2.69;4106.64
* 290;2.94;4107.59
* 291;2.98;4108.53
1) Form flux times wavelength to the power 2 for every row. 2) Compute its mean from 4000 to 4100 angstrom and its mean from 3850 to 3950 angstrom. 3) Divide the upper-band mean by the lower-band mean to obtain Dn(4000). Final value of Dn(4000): 1.7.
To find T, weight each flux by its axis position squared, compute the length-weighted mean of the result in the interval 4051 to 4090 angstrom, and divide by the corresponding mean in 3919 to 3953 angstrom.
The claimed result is 2.05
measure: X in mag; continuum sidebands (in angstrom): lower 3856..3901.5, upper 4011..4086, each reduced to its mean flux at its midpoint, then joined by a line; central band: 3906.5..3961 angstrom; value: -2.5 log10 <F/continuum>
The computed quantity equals 0.27 mag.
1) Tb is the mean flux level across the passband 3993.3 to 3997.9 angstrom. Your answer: 2.59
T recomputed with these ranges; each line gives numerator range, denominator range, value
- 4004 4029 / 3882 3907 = 1.53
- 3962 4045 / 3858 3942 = 1.43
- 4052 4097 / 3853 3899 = 1.56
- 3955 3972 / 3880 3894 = 0.72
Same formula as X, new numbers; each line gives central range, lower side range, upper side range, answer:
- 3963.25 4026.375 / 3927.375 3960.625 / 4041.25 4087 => -0.15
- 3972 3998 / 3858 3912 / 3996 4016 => 0.09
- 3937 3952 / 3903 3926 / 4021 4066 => 0.33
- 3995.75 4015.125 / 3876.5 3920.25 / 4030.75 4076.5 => -0.09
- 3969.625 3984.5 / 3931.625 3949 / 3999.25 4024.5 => 0.07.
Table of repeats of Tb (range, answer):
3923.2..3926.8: 1.95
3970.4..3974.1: 1.14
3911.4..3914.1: 2.5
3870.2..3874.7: 1.83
